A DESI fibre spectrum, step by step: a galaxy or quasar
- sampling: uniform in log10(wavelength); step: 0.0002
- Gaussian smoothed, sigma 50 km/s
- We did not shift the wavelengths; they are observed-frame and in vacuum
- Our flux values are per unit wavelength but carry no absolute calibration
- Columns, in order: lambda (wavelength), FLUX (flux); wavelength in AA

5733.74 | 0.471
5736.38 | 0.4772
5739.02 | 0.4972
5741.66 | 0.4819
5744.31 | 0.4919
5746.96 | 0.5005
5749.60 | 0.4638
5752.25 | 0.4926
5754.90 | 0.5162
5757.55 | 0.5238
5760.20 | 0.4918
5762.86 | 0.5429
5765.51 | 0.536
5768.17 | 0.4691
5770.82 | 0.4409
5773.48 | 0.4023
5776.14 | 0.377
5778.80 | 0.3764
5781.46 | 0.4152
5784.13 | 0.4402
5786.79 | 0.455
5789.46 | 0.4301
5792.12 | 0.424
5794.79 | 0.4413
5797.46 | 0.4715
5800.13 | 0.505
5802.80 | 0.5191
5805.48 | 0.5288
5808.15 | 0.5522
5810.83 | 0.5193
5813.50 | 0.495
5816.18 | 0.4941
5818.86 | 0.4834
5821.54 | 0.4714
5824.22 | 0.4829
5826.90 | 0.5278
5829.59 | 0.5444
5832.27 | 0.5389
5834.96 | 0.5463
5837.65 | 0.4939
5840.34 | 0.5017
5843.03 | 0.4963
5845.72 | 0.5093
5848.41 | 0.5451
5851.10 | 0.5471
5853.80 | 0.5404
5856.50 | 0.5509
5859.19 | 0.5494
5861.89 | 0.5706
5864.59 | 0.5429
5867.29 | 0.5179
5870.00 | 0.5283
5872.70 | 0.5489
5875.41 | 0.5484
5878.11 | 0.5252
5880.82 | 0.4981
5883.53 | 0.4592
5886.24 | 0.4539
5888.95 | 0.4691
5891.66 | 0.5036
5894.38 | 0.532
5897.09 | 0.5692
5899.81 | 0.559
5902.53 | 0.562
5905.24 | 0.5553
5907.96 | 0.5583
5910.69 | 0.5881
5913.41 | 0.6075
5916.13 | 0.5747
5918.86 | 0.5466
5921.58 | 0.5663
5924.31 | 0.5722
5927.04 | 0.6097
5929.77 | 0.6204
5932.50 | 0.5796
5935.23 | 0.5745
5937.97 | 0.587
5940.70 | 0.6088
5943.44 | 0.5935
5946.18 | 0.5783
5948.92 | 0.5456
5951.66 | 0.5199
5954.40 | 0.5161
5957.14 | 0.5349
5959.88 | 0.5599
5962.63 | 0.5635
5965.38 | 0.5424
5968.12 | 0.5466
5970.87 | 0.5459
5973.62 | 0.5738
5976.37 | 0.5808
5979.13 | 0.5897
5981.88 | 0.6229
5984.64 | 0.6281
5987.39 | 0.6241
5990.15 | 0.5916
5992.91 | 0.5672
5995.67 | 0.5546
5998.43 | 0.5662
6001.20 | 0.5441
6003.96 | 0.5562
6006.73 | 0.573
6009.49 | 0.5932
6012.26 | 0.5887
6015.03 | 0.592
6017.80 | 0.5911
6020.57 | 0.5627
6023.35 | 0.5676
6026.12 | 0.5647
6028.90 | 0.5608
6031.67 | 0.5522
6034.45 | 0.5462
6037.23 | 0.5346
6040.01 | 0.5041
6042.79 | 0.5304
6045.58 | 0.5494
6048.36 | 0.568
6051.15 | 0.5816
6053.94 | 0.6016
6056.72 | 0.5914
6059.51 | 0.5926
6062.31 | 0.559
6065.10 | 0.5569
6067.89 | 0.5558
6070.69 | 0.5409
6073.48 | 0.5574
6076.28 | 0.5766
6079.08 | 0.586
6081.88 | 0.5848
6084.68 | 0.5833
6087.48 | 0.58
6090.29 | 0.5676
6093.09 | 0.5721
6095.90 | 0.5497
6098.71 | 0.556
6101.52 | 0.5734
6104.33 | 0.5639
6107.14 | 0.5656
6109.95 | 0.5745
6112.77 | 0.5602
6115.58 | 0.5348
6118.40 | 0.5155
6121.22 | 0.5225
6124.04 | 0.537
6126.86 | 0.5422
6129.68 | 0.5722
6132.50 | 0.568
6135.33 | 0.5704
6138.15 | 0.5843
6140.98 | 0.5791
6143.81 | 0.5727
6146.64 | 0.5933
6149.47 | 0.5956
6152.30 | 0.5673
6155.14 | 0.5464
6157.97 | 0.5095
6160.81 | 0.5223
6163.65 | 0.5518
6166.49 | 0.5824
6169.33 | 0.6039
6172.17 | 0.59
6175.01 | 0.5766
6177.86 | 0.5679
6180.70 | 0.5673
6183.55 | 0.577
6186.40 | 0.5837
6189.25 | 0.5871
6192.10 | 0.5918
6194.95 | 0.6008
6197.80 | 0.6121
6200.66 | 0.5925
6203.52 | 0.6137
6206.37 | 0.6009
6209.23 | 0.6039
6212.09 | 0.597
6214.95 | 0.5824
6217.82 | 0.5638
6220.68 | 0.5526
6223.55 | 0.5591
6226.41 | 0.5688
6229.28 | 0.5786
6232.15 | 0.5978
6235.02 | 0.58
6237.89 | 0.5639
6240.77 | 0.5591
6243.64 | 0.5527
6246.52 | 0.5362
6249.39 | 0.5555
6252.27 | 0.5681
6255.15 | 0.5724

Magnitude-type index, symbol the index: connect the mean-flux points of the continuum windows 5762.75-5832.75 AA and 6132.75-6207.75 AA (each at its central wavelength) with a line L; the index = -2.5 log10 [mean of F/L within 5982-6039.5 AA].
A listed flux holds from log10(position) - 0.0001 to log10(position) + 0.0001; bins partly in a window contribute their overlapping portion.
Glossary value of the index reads -0.076 mag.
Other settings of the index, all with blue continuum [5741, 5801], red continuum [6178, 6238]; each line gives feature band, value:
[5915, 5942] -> -0.15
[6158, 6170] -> 0.03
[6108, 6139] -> 0.02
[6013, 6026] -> -0.09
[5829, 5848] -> -0.08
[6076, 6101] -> -0.04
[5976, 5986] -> -0.16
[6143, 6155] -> -0.02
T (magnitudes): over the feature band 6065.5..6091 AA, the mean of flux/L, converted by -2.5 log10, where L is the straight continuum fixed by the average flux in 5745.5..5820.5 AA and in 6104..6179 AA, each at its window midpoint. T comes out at -0.05 mag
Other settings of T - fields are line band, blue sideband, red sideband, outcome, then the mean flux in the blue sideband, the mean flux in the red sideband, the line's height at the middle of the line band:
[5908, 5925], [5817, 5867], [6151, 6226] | -0.076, 0.524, 0.577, 0.536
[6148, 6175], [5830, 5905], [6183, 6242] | 0.022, 0.527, 0.584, 0.576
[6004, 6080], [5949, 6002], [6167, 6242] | 0.012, 0.567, 0.584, 0.572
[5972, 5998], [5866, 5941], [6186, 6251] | -0.063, 0.55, 0.58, 0.558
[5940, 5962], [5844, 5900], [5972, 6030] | 0.007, 0.526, 0.58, 0.559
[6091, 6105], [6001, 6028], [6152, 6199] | 0.020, 0.574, 0.573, 0.574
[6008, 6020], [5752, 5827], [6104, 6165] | -0.119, 0.476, 0.557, 0.528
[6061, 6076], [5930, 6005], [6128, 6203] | 0.034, 0.571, 0.576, 0.574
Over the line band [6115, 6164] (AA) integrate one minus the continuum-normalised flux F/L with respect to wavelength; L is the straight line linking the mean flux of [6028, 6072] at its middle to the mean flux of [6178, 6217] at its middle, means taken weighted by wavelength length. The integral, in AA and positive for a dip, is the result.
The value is 2.0 AA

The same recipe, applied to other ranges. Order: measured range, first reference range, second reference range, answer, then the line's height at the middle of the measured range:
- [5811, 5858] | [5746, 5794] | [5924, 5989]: -1.5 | 0.5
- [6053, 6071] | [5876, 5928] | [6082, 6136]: -0.6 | 0.555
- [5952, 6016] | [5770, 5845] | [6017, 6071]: -3.7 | 0.54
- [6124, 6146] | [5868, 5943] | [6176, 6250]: 0.1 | 0.572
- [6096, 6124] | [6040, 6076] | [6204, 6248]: 0.8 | 0.567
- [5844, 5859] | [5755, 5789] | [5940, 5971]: -1.2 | 0.499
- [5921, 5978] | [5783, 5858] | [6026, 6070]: -3.6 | 0.534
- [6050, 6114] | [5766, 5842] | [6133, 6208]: -2.0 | 0.554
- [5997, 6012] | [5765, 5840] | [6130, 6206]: -1.0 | 0.533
